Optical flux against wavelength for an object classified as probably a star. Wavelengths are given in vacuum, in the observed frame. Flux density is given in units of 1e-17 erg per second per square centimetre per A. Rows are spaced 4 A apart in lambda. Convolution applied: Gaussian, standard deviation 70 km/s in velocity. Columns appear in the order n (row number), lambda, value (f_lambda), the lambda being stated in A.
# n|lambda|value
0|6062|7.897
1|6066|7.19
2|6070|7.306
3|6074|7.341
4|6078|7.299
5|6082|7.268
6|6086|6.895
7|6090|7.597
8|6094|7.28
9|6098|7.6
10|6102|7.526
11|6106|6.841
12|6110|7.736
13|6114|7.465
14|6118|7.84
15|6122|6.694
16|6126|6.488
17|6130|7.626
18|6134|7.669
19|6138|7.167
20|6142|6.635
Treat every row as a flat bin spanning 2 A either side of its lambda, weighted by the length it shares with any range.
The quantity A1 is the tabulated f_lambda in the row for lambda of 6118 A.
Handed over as 7.84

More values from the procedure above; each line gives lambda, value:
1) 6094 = 7.28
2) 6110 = 7.736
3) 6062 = 7.897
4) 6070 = 7.306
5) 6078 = 7.299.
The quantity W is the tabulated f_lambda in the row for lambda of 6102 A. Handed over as 7.526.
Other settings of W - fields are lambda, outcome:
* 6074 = 7.341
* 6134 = 7.669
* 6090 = 7.597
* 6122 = 6.694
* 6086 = 6.895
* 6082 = 7.268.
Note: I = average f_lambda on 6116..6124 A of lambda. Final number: 7.27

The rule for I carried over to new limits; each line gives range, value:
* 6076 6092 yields 7.26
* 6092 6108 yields 7.31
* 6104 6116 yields 7.35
